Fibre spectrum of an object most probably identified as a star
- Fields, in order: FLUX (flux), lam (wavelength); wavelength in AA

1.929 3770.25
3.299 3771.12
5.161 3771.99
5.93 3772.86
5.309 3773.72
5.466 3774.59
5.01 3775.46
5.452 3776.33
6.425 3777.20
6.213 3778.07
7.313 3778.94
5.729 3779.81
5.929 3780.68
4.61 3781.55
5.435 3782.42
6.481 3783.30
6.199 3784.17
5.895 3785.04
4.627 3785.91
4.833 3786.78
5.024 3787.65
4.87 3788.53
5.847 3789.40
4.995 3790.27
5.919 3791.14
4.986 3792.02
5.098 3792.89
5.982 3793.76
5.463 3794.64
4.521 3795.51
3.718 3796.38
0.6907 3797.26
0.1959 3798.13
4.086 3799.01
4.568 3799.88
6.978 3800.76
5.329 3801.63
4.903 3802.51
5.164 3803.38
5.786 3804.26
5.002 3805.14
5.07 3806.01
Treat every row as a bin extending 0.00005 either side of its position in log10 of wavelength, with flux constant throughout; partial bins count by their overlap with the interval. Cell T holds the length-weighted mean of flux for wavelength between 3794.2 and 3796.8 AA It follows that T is 4.58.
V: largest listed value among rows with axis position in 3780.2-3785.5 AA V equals 6.481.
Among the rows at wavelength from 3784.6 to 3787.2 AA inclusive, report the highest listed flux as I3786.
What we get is 5.895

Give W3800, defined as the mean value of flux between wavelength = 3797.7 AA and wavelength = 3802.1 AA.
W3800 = 4.24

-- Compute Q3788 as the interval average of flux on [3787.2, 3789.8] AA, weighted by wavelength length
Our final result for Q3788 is 5.23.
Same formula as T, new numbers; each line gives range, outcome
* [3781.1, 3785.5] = 5.71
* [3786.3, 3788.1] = 4.91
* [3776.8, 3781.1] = 6.32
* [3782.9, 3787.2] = 5.61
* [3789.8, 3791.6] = 5.46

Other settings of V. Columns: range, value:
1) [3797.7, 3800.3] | 4.568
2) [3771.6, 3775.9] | 5.93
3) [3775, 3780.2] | 7.313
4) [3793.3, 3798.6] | 5.982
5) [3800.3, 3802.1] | 6.978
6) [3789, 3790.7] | 5.847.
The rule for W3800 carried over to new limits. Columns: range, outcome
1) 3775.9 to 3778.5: 6.03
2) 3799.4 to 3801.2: 5.74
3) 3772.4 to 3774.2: 5.63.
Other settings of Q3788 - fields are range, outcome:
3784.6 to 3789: 5.06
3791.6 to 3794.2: 5.36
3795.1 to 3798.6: 2.28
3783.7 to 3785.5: 6.05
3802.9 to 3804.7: 5.46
